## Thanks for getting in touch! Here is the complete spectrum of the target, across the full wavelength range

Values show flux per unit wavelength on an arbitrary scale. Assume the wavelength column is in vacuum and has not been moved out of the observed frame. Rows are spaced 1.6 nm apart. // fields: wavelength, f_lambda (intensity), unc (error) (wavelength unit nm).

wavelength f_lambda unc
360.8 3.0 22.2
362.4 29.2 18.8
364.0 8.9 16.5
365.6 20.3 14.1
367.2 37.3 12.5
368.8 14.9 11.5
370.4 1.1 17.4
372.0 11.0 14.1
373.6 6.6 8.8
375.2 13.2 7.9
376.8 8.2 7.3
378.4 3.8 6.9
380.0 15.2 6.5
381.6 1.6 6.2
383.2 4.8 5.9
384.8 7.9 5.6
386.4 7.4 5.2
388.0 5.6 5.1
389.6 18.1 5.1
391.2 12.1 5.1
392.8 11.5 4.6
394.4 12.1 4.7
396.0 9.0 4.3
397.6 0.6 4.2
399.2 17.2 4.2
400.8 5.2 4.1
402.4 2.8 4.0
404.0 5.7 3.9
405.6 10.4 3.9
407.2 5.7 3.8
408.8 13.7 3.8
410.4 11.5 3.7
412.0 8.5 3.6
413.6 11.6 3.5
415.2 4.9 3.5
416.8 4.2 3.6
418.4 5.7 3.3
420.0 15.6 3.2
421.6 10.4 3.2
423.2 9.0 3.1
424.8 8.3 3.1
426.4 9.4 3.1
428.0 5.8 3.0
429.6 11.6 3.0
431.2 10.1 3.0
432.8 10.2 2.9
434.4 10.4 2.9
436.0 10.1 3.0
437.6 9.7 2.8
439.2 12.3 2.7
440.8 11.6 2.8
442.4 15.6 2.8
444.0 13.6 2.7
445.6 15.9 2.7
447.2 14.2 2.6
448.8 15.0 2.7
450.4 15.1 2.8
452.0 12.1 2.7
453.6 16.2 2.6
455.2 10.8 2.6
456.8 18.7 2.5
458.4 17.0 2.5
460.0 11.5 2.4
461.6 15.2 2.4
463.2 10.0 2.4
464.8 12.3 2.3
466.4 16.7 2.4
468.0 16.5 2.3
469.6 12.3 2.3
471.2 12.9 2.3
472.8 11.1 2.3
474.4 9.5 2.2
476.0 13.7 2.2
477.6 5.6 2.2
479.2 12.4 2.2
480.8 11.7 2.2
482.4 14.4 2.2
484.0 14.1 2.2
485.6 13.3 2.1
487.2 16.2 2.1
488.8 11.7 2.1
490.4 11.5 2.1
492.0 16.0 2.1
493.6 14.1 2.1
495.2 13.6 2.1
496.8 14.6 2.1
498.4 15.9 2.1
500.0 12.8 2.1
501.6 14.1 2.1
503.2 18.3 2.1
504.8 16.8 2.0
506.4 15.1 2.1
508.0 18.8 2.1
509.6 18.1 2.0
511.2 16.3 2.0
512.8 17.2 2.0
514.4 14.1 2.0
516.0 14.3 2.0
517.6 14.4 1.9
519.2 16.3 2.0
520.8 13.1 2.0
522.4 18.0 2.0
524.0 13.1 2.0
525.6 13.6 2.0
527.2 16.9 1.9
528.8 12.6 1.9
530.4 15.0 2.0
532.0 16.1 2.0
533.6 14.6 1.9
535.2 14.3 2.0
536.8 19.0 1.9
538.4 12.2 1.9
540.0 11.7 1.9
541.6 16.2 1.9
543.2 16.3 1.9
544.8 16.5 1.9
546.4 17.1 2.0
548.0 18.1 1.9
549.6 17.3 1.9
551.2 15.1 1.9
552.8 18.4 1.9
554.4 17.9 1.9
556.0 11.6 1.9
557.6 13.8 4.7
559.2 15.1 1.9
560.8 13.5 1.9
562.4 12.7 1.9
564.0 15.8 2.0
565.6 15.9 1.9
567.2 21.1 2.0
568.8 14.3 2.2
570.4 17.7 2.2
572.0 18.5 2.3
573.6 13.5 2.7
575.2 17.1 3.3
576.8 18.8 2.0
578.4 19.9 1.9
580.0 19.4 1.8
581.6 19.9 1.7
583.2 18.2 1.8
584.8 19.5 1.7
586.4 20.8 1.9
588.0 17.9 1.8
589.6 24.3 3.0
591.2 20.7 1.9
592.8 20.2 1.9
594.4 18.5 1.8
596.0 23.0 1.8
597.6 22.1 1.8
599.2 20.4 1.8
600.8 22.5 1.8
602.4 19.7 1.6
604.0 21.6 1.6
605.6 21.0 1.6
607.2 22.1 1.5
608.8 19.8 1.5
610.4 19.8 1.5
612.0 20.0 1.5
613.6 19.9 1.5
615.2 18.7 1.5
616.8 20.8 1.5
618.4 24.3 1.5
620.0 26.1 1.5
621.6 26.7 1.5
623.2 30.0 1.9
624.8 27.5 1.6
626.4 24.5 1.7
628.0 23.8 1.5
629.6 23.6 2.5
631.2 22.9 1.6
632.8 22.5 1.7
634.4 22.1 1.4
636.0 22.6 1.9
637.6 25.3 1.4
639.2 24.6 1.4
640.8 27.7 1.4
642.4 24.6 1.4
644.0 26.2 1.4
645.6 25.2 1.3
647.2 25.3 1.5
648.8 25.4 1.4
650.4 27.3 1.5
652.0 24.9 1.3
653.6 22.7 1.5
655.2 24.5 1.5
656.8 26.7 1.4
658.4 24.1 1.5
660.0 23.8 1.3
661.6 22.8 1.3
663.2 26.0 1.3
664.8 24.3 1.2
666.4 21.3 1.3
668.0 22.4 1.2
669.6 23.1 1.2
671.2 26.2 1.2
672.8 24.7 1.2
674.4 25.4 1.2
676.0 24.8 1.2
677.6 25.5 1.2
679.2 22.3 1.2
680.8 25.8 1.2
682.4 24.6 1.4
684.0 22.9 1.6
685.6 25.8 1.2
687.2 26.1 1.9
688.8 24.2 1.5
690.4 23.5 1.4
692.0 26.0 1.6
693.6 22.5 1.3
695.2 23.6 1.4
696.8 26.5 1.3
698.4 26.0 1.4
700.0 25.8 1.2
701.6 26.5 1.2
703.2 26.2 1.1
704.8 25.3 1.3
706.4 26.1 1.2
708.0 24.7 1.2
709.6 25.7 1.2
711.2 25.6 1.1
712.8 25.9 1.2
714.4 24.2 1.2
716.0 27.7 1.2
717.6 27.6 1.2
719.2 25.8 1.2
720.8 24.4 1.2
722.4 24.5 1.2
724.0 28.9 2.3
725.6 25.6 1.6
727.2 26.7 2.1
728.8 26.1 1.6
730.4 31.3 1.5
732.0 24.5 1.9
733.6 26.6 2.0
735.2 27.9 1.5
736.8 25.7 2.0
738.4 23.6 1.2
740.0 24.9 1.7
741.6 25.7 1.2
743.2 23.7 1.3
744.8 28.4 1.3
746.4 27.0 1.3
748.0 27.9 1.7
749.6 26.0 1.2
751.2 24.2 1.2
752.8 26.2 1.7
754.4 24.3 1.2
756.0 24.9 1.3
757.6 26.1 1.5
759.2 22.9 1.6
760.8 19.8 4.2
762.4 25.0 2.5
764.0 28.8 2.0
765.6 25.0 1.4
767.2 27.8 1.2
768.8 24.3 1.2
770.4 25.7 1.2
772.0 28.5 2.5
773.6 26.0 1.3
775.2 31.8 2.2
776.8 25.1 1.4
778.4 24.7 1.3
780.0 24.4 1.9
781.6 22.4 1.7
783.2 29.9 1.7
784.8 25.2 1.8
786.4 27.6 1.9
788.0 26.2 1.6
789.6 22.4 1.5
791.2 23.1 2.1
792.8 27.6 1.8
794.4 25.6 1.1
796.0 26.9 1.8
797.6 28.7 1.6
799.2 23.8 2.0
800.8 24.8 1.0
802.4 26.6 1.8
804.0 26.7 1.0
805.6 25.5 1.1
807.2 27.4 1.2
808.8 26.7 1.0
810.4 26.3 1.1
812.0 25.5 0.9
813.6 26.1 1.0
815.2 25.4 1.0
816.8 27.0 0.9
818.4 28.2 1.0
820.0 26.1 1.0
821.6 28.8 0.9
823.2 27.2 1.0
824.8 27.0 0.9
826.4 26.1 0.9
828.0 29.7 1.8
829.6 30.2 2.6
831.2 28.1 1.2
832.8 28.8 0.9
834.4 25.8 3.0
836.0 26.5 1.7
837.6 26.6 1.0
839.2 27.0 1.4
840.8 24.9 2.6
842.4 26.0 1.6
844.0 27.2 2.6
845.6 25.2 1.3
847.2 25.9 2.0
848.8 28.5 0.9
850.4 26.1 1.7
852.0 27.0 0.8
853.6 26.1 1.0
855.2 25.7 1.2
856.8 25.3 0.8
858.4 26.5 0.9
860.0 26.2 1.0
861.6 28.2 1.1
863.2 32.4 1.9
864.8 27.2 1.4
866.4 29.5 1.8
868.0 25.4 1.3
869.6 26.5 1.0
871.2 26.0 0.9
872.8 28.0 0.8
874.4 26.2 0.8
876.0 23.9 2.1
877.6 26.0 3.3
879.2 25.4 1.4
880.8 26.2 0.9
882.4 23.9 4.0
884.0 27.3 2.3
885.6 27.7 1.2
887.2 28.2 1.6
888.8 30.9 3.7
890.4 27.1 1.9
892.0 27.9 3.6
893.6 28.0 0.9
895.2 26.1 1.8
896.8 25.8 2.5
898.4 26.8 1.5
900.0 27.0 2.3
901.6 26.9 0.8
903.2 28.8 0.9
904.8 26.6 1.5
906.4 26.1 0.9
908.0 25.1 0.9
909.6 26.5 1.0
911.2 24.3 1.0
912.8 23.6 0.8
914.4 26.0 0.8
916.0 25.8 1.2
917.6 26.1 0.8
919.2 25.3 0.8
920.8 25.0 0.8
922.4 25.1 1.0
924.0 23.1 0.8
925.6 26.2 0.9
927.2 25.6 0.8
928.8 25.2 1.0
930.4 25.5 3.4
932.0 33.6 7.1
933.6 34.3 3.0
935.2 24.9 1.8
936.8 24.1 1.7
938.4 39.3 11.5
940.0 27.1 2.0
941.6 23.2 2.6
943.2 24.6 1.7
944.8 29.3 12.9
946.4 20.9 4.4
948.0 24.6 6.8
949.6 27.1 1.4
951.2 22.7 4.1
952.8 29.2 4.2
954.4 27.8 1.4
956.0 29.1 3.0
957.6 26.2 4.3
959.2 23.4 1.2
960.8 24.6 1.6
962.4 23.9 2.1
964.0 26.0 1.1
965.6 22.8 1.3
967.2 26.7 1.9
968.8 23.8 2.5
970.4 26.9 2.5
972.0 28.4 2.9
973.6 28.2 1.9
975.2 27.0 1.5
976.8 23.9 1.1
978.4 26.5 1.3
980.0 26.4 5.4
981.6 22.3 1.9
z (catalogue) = 0.55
